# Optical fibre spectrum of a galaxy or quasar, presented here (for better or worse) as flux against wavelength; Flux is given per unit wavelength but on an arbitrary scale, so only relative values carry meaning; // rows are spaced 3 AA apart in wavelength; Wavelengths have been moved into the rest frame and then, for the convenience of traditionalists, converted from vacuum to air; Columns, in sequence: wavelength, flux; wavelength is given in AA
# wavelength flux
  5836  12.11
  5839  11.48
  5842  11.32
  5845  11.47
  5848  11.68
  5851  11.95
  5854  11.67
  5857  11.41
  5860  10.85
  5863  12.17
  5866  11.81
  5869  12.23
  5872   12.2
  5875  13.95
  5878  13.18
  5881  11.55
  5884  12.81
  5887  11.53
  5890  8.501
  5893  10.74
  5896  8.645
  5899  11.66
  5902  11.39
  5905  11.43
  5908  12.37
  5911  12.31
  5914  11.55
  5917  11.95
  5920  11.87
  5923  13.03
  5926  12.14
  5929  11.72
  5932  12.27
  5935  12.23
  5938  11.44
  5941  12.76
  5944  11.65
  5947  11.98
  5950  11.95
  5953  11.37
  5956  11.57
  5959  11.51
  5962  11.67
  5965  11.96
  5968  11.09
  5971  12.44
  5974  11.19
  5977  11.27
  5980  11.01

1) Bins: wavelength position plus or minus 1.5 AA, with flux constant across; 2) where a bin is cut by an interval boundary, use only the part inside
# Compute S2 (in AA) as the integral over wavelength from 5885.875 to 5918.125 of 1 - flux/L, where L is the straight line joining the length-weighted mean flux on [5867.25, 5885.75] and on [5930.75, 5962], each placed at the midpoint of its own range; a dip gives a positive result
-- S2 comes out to 3.3 AA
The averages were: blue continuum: 12.6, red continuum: 11.9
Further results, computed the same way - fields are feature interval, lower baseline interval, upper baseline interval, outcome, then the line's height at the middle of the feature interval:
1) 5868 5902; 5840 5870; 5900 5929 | 0.8 AA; 11.8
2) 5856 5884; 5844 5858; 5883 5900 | -2.7 AA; 11.1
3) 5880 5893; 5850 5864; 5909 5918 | 0.8 AA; 11.8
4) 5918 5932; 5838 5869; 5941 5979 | -0.6 AA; 11.7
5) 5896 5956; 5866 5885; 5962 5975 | 1.2 AA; 12.1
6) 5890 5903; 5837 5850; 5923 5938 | 1.7 AA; 11.9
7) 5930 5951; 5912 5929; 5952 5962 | -0.5 AA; 11.8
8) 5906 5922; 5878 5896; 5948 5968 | -1.1 AA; 11.2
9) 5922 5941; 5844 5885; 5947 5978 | -0.6 AA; 11.8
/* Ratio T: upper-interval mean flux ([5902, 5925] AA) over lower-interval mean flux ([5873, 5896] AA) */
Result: 1.04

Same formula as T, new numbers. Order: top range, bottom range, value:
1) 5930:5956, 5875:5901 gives 1.06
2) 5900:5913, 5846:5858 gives 1.01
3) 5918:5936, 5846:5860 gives 1.05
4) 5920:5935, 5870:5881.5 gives 0.96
